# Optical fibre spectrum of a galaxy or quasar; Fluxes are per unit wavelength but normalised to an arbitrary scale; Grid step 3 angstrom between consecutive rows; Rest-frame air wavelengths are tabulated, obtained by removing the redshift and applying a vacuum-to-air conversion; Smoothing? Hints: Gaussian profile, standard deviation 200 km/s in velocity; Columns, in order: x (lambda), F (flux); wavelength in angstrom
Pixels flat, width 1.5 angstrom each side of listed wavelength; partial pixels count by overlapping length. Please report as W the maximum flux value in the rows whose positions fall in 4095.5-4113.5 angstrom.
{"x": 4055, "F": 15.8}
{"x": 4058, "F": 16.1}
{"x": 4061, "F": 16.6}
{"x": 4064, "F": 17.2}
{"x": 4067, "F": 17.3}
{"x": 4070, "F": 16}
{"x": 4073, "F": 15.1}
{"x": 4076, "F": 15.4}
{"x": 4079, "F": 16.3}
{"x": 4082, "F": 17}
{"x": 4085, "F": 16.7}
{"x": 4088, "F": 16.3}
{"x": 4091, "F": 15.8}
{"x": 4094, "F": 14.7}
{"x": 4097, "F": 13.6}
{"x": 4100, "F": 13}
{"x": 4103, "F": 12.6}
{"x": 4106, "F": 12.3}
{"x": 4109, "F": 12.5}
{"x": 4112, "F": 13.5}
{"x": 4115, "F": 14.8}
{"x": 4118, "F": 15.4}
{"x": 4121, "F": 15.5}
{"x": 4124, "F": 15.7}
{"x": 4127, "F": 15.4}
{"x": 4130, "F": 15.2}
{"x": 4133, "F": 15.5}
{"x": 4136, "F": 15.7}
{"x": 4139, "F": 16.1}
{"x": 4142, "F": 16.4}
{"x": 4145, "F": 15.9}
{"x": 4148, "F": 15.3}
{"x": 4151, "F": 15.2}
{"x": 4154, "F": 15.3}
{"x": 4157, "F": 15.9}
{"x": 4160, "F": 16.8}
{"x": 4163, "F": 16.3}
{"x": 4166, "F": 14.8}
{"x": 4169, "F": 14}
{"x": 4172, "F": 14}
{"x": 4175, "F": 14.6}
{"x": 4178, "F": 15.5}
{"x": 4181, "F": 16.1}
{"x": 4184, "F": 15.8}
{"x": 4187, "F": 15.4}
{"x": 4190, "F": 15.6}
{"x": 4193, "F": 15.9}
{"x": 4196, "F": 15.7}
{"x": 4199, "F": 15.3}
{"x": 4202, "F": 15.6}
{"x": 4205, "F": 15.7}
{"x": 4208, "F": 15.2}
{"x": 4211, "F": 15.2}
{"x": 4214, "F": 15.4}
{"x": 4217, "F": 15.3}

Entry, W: 13.6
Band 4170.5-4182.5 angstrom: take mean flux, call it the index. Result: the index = 15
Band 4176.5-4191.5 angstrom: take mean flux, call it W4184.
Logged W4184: 15.7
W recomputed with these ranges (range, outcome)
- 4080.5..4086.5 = 17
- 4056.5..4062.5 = 16.6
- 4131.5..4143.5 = 16.4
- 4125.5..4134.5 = 15.5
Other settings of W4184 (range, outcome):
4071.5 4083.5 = 16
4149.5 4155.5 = 15.2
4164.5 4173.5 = 14.3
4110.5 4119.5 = 14.6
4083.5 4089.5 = 16.5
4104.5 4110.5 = 12.4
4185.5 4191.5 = 15.5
